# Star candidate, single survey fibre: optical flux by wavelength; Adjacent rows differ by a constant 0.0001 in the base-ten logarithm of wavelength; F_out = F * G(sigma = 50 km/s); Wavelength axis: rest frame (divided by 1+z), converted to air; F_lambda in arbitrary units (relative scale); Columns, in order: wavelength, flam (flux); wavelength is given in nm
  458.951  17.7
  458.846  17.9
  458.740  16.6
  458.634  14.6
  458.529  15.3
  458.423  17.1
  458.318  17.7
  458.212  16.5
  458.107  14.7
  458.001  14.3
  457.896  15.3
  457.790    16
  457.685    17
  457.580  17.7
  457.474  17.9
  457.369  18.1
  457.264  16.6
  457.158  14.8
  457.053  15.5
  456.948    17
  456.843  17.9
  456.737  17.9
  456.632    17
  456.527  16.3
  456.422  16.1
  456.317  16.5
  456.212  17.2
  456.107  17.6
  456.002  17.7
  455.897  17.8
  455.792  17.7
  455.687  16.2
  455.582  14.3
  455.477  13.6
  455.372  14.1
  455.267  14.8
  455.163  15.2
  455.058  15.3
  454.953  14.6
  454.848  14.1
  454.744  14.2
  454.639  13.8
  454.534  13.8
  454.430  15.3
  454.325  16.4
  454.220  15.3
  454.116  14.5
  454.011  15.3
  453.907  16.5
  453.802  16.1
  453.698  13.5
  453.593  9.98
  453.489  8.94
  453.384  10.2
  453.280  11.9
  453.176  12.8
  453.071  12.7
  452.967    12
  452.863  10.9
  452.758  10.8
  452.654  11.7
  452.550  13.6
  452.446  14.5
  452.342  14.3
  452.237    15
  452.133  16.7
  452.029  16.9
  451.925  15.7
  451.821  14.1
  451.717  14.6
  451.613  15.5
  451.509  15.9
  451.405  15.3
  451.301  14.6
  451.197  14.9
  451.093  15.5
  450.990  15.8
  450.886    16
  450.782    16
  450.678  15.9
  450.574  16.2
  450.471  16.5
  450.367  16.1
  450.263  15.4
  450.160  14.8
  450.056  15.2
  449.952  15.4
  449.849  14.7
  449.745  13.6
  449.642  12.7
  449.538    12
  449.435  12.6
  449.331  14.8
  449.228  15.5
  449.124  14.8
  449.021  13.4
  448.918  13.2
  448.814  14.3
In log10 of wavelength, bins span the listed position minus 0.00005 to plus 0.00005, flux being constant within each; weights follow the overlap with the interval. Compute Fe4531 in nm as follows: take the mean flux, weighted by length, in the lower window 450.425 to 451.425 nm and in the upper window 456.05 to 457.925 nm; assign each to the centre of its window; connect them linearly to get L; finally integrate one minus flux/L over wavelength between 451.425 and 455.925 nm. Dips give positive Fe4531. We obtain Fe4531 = 0.56 nm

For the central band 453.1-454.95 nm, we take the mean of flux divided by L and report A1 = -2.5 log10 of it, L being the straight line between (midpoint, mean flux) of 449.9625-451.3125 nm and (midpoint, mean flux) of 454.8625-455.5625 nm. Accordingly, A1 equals 0.09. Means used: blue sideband 15.6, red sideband 14.6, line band 13.7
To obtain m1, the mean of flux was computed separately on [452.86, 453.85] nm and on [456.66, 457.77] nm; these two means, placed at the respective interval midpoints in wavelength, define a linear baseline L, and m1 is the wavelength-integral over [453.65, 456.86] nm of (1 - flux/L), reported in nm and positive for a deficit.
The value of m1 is -0.29 nm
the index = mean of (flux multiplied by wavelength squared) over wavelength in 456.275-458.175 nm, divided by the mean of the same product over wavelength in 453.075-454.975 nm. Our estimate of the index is 1.2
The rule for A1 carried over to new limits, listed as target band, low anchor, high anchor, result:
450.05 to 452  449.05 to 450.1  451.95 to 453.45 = -0.14 mag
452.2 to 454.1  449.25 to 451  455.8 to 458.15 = 0.22 mag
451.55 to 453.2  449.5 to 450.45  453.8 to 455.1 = 0.07 mag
